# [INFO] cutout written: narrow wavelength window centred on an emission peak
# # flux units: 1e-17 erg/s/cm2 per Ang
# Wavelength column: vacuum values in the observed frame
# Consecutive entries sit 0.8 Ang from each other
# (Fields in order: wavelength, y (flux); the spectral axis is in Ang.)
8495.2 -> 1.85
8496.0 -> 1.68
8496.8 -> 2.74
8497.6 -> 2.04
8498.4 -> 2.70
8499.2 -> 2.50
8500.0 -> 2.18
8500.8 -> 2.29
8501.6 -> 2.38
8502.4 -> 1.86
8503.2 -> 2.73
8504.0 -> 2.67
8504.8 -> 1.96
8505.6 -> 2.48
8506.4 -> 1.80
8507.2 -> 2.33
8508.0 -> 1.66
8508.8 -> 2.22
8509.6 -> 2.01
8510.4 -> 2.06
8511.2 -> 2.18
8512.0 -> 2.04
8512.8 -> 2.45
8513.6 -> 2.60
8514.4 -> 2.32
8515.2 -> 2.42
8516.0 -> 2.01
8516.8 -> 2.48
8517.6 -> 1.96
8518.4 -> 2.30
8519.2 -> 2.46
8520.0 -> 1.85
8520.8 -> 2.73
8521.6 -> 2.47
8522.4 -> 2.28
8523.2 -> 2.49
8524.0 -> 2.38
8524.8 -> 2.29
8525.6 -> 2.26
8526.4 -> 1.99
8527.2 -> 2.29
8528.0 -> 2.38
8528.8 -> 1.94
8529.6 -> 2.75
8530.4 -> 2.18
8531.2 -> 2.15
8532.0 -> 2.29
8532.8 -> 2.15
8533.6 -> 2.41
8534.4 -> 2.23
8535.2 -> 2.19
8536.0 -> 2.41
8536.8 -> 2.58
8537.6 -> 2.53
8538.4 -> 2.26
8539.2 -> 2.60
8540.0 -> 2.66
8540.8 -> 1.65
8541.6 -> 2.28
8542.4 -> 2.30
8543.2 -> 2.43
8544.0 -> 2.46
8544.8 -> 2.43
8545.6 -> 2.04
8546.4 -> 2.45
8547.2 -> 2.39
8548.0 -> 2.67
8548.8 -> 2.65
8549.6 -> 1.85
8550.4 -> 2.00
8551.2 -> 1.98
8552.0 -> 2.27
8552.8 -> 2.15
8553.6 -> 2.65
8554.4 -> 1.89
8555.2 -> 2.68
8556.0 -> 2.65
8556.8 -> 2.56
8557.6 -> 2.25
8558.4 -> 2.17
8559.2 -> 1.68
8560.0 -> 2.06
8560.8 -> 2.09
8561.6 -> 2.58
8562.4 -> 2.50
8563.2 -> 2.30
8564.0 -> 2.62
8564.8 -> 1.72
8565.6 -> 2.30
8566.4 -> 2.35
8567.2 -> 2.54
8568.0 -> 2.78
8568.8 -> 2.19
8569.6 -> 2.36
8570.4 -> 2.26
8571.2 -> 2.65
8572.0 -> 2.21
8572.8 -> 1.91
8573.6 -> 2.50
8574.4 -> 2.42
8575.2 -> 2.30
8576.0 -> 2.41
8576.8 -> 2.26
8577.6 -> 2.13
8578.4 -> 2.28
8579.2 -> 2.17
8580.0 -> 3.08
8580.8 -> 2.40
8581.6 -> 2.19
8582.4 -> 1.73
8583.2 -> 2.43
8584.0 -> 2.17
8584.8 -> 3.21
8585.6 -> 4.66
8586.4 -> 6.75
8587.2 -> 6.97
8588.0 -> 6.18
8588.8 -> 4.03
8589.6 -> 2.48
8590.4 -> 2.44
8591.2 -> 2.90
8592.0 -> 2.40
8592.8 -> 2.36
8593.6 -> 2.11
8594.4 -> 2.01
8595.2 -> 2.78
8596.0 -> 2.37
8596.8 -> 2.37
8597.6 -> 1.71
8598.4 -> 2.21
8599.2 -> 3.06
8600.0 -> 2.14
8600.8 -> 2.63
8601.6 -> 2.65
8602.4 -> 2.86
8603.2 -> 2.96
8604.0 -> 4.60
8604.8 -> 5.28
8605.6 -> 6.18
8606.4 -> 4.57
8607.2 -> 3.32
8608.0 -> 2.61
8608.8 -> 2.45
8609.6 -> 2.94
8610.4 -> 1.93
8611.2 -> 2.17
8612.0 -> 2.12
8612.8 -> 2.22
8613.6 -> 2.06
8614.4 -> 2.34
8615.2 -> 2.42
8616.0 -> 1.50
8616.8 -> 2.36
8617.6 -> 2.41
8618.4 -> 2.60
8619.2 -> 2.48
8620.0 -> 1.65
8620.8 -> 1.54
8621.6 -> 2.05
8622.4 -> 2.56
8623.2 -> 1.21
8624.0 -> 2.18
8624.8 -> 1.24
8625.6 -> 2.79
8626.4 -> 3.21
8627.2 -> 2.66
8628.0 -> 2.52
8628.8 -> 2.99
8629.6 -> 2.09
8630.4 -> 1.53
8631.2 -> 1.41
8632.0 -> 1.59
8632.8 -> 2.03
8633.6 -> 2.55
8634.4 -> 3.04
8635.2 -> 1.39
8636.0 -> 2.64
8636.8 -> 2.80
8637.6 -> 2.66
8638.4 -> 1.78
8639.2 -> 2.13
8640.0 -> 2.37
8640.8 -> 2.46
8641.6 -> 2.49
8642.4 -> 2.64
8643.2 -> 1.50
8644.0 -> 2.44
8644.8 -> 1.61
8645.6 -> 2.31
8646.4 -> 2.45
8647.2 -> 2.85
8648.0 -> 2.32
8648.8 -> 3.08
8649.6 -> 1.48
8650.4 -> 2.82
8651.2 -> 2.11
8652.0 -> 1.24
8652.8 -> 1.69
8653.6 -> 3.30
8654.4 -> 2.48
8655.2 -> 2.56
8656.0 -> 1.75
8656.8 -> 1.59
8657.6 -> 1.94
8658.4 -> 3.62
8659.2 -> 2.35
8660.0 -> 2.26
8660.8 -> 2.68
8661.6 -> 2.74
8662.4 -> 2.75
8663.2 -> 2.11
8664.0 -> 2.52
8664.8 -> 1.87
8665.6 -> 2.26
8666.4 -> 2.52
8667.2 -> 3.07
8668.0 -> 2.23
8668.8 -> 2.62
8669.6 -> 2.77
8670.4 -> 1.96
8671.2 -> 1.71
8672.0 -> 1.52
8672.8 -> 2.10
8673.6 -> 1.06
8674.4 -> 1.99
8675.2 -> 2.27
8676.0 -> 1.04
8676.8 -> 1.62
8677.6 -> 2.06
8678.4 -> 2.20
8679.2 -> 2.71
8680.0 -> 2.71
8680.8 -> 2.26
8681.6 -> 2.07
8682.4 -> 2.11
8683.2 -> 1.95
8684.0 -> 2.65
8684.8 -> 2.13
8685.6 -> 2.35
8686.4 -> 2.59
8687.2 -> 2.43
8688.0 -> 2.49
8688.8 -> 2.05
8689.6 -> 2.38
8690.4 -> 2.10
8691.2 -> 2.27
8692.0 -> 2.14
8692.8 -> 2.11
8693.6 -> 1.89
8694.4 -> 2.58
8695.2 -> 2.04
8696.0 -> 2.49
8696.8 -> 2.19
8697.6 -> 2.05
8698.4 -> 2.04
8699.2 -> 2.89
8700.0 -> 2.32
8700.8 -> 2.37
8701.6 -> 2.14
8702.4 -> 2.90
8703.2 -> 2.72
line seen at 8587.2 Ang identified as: [S II]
